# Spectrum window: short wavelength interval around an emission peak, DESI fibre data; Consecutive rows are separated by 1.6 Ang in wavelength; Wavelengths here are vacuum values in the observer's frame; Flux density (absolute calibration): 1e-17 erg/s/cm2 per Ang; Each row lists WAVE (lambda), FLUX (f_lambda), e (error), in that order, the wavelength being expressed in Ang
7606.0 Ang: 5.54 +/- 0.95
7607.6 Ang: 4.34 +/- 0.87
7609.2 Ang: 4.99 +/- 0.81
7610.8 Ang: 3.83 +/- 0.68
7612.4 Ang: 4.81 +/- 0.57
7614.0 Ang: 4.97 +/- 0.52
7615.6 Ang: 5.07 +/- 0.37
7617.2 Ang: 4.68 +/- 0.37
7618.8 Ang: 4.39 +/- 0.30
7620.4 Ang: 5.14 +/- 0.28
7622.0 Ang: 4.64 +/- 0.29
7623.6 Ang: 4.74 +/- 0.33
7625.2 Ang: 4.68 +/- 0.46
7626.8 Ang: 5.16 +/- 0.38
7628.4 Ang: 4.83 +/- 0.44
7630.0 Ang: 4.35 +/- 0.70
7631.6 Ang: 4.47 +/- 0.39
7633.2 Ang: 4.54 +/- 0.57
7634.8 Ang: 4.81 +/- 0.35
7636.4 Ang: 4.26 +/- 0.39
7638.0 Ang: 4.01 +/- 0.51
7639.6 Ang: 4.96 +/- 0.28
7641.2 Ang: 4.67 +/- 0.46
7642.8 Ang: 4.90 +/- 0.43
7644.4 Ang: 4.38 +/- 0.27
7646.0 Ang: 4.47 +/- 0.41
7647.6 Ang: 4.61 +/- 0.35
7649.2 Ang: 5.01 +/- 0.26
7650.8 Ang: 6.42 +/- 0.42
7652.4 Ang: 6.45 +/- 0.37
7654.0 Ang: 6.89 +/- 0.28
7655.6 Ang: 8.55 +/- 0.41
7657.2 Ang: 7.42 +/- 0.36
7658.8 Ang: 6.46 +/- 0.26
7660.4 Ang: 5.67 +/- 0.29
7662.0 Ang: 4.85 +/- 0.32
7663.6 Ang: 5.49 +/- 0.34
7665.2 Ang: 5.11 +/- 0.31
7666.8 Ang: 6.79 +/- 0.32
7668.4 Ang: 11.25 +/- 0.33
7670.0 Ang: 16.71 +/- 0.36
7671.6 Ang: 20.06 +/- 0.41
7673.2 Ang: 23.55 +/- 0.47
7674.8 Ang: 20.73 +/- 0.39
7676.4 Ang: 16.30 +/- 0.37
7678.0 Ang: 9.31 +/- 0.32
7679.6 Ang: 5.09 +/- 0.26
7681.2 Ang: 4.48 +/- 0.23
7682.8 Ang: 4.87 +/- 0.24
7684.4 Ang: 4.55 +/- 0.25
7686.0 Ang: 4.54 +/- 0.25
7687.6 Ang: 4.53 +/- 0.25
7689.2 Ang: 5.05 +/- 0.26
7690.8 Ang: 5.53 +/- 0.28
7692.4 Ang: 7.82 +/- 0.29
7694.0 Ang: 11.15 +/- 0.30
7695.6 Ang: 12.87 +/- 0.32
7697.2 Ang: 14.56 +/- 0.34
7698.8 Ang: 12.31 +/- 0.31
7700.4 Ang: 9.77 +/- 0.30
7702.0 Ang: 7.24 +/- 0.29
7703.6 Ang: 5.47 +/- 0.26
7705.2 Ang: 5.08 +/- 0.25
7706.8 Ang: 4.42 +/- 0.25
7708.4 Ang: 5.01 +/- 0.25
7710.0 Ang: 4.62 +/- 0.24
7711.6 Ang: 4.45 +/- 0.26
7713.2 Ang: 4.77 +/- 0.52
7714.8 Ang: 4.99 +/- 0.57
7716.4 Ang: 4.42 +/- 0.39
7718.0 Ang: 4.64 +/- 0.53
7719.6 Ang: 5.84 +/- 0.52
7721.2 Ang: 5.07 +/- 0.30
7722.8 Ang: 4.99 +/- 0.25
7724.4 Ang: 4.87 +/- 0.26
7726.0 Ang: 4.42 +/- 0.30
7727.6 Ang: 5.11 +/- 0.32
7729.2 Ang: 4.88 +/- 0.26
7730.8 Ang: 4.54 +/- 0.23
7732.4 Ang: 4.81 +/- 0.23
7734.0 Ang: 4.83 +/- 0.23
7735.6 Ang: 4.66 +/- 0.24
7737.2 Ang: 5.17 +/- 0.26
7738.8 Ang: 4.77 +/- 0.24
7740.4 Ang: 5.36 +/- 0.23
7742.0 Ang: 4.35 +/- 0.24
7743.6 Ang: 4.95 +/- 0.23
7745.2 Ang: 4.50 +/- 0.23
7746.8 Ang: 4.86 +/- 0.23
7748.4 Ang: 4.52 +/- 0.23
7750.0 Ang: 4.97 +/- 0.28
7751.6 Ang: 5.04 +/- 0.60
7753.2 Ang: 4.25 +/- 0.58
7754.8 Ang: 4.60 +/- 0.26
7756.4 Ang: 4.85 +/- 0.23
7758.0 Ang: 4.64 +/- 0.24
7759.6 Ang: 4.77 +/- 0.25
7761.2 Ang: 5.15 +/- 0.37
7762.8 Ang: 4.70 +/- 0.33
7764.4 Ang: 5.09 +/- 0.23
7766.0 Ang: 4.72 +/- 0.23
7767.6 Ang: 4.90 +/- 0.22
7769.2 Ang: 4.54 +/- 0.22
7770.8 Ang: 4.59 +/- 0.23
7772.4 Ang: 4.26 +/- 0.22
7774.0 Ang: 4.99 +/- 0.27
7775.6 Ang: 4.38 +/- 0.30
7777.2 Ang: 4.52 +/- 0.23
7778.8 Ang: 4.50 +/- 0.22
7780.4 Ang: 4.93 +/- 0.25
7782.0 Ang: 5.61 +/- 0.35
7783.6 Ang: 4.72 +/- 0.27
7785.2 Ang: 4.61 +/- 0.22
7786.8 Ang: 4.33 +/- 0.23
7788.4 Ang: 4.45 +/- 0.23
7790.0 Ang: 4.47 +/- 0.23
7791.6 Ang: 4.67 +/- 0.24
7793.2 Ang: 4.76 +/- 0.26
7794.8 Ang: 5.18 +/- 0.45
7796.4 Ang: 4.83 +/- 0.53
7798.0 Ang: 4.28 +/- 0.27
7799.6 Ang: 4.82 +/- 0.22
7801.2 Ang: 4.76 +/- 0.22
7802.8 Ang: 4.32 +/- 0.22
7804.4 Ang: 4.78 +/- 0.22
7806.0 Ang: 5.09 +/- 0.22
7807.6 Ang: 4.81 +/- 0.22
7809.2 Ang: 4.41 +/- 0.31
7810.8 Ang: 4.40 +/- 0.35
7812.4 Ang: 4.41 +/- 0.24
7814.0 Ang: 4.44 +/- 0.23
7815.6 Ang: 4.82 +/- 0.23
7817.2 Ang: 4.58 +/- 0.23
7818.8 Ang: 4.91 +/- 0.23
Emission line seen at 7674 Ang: Halpha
